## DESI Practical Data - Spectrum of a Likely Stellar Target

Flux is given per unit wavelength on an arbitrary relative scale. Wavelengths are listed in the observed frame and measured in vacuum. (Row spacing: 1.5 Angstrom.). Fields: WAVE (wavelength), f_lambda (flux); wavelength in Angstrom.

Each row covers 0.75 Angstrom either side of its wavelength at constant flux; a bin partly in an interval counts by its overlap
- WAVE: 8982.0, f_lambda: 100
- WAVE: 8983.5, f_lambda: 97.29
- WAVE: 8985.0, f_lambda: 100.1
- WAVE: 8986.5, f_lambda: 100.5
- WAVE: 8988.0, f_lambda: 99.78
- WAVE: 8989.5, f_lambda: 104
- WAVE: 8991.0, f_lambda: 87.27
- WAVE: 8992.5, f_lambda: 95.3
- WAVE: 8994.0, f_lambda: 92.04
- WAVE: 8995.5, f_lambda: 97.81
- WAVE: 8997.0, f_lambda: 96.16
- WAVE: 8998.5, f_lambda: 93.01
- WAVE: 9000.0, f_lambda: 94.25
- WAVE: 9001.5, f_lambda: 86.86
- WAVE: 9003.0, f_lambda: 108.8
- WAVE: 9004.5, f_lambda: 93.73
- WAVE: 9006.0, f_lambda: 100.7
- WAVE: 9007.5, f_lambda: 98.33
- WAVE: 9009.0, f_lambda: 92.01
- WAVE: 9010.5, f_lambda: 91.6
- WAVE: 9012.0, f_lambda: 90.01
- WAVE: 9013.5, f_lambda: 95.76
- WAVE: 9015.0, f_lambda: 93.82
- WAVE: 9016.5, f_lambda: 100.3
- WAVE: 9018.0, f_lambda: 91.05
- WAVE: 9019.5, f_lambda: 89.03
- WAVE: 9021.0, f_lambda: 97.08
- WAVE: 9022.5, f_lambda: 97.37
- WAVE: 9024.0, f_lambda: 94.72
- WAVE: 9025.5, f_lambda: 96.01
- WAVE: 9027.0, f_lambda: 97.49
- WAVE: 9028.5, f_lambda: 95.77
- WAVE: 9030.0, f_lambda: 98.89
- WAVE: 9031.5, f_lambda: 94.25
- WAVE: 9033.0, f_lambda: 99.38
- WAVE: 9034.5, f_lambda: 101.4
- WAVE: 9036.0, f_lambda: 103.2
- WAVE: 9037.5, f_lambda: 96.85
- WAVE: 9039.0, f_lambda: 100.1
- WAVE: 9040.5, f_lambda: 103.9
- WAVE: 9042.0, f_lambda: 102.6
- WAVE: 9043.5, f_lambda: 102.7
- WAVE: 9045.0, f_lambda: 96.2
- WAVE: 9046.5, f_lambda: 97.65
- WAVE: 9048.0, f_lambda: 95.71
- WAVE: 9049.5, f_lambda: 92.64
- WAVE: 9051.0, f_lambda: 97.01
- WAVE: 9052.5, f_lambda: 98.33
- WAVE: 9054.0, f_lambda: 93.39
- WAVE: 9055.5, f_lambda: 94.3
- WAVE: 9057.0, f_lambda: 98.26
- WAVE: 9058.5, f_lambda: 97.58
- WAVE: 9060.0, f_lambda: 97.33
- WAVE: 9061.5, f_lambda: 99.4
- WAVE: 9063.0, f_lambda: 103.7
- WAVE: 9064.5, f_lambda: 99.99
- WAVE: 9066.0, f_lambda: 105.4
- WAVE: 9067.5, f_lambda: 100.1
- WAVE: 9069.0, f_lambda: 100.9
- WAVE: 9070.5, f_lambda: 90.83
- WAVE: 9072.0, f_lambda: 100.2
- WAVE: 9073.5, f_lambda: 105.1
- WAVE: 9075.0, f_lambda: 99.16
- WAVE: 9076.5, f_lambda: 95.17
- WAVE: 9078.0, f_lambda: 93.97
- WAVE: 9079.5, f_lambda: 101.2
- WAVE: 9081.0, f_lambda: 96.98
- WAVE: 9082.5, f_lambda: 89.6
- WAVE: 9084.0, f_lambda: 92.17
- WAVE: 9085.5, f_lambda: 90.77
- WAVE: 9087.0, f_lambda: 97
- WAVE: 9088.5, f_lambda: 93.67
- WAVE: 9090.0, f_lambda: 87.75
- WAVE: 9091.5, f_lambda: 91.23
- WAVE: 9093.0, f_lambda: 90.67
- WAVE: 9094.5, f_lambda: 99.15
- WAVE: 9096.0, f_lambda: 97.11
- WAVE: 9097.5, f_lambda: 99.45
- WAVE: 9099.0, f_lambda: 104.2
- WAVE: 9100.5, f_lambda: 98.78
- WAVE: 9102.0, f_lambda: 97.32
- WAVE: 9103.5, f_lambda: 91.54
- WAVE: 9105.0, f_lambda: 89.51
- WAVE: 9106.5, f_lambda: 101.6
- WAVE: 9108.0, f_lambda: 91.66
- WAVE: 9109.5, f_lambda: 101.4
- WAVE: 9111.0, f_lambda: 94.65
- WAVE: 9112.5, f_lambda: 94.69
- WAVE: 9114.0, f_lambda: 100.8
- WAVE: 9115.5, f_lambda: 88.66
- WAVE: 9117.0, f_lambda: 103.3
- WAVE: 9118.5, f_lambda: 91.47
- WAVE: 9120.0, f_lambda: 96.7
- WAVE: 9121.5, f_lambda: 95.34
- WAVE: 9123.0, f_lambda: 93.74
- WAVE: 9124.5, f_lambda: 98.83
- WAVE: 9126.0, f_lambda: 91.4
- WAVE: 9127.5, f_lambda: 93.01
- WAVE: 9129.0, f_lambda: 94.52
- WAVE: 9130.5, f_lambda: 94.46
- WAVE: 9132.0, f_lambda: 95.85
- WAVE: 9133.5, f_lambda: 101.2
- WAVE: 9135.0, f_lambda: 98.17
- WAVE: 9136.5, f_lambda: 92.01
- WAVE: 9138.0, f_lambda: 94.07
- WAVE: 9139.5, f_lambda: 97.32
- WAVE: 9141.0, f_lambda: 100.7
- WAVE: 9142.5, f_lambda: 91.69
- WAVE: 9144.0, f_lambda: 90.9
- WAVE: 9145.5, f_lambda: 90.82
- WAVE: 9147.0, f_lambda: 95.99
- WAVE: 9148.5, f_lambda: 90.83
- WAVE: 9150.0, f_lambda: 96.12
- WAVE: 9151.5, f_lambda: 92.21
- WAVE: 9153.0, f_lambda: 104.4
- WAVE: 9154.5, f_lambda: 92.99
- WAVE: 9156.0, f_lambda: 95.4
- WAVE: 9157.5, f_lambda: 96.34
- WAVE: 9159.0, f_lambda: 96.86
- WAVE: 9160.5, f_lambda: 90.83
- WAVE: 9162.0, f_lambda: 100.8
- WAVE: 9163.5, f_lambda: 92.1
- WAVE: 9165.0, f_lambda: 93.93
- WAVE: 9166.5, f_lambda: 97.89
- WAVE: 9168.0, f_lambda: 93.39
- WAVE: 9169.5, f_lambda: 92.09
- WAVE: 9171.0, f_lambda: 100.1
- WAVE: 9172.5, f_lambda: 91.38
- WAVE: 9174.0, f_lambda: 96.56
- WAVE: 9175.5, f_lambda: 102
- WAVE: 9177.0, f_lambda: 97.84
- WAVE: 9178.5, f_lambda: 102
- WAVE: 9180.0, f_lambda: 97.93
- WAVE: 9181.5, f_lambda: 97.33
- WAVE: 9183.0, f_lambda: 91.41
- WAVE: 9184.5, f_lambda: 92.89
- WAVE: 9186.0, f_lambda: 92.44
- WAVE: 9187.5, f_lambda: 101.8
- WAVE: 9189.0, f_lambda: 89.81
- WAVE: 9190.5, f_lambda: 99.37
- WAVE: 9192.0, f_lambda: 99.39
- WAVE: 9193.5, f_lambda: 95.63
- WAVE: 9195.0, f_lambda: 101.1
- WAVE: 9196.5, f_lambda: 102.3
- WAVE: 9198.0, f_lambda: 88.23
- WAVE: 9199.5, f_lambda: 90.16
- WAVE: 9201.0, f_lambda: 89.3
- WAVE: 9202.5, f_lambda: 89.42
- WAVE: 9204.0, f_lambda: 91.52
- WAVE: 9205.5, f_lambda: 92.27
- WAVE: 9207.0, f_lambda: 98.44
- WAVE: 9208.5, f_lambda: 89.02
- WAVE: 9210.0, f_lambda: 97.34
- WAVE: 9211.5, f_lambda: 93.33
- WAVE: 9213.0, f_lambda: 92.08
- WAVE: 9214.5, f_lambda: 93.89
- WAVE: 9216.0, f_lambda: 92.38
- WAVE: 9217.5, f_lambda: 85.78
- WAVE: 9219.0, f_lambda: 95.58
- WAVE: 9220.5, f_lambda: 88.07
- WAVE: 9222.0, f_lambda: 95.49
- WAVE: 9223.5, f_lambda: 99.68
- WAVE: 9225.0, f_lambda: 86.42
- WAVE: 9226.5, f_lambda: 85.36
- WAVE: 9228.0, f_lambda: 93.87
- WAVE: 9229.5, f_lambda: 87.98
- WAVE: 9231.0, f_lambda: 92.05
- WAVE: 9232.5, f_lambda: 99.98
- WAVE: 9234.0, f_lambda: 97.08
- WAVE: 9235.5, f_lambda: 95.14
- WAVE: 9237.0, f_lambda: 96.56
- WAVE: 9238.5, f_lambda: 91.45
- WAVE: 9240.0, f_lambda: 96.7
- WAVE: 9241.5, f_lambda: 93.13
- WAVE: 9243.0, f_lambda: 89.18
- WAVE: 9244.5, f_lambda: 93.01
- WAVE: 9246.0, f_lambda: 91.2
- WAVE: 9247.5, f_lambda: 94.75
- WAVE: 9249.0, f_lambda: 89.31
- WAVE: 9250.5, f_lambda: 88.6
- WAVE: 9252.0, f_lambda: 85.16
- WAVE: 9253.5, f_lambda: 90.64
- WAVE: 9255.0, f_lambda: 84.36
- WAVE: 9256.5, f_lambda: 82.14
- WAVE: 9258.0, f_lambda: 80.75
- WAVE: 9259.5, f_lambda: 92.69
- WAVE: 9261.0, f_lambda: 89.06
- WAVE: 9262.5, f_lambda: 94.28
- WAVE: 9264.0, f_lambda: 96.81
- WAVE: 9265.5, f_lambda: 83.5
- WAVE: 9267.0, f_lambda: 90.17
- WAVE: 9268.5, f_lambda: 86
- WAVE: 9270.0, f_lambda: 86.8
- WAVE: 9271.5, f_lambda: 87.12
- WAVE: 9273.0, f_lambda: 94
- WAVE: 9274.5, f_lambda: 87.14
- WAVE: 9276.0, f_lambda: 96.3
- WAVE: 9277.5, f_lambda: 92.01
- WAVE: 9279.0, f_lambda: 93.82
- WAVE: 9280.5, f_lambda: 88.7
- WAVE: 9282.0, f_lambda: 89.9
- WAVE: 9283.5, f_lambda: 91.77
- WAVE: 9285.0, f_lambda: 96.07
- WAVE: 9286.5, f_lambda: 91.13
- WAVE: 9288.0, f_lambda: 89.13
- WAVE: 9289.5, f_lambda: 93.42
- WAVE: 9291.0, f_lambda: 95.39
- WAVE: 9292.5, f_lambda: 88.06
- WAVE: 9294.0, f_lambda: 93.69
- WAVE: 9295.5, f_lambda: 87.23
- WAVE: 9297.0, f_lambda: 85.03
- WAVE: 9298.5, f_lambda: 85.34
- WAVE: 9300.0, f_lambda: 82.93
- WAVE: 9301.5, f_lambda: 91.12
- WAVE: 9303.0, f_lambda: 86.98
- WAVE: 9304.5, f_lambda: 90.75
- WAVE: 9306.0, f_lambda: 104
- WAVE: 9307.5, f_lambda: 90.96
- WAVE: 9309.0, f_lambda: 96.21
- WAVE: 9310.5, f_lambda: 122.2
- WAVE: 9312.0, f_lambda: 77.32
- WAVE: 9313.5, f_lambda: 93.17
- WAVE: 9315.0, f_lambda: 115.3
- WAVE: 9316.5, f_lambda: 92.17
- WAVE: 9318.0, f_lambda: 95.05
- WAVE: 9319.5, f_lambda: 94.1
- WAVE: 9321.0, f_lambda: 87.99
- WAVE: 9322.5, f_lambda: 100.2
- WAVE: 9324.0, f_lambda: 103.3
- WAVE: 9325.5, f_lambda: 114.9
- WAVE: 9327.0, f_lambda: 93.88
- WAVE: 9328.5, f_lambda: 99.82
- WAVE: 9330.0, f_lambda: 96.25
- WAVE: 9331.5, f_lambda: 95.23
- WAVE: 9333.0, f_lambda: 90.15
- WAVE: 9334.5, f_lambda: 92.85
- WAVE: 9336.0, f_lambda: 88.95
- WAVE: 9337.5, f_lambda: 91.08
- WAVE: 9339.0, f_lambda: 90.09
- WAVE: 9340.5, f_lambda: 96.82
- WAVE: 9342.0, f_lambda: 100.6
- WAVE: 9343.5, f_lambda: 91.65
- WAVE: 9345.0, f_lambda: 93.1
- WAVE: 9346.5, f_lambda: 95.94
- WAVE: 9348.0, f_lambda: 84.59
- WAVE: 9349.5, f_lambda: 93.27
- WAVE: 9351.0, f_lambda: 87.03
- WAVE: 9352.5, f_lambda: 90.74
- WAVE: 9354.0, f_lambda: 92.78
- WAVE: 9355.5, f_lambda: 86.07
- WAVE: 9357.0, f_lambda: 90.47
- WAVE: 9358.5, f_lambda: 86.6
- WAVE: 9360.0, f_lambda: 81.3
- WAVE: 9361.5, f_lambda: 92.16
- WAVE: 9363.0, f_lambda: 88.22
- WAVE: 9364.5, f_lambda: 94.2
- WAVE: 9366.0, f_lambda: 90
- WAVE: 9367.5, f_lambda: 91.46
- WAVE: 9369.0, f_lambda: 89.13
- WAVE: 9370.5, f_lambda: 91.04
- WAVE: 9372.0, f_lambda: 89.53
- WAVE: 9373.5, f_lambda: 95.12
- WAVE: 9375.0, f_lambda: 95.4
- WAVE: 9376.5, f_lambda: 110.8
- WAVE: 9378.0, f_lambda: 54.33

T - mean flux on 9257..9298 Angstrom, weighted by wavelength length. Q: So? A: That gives 90.3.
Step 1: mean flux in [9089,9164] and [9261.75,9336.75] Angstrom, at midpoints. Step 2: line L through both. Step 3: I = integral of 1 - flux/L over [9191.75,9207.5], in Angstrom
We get 0.1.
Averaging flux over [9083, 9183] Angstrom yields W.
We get 95.5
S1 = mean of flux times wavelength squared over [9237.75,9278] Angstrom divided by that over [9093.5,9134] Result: 0.96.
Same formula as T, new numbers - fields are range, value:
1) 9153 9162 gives 95.8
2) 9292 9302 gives 87.5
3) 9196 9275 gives 91.2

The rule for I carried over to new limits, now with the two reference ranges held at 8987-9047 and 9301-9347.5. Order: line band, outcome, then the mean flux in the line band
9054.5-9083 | -0.55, 98.4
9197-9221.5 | 1.10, 91.8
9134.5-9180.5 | 0.32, 95.6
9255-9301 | 3.05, 89.6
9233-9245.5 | 0.26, 94.1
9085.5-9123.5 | 0.35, 95.6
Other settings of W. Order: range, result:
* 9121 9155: 95.1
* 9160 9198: 96.4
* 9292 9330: 94.9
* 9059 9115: 96.8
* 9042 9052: 97.4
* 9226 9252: 92.5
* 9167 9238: 94.3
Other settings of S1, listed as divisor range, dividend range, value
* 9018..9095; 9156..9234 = 1.00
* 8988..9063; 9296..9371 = 1.03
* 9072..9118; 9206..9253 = 0.99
